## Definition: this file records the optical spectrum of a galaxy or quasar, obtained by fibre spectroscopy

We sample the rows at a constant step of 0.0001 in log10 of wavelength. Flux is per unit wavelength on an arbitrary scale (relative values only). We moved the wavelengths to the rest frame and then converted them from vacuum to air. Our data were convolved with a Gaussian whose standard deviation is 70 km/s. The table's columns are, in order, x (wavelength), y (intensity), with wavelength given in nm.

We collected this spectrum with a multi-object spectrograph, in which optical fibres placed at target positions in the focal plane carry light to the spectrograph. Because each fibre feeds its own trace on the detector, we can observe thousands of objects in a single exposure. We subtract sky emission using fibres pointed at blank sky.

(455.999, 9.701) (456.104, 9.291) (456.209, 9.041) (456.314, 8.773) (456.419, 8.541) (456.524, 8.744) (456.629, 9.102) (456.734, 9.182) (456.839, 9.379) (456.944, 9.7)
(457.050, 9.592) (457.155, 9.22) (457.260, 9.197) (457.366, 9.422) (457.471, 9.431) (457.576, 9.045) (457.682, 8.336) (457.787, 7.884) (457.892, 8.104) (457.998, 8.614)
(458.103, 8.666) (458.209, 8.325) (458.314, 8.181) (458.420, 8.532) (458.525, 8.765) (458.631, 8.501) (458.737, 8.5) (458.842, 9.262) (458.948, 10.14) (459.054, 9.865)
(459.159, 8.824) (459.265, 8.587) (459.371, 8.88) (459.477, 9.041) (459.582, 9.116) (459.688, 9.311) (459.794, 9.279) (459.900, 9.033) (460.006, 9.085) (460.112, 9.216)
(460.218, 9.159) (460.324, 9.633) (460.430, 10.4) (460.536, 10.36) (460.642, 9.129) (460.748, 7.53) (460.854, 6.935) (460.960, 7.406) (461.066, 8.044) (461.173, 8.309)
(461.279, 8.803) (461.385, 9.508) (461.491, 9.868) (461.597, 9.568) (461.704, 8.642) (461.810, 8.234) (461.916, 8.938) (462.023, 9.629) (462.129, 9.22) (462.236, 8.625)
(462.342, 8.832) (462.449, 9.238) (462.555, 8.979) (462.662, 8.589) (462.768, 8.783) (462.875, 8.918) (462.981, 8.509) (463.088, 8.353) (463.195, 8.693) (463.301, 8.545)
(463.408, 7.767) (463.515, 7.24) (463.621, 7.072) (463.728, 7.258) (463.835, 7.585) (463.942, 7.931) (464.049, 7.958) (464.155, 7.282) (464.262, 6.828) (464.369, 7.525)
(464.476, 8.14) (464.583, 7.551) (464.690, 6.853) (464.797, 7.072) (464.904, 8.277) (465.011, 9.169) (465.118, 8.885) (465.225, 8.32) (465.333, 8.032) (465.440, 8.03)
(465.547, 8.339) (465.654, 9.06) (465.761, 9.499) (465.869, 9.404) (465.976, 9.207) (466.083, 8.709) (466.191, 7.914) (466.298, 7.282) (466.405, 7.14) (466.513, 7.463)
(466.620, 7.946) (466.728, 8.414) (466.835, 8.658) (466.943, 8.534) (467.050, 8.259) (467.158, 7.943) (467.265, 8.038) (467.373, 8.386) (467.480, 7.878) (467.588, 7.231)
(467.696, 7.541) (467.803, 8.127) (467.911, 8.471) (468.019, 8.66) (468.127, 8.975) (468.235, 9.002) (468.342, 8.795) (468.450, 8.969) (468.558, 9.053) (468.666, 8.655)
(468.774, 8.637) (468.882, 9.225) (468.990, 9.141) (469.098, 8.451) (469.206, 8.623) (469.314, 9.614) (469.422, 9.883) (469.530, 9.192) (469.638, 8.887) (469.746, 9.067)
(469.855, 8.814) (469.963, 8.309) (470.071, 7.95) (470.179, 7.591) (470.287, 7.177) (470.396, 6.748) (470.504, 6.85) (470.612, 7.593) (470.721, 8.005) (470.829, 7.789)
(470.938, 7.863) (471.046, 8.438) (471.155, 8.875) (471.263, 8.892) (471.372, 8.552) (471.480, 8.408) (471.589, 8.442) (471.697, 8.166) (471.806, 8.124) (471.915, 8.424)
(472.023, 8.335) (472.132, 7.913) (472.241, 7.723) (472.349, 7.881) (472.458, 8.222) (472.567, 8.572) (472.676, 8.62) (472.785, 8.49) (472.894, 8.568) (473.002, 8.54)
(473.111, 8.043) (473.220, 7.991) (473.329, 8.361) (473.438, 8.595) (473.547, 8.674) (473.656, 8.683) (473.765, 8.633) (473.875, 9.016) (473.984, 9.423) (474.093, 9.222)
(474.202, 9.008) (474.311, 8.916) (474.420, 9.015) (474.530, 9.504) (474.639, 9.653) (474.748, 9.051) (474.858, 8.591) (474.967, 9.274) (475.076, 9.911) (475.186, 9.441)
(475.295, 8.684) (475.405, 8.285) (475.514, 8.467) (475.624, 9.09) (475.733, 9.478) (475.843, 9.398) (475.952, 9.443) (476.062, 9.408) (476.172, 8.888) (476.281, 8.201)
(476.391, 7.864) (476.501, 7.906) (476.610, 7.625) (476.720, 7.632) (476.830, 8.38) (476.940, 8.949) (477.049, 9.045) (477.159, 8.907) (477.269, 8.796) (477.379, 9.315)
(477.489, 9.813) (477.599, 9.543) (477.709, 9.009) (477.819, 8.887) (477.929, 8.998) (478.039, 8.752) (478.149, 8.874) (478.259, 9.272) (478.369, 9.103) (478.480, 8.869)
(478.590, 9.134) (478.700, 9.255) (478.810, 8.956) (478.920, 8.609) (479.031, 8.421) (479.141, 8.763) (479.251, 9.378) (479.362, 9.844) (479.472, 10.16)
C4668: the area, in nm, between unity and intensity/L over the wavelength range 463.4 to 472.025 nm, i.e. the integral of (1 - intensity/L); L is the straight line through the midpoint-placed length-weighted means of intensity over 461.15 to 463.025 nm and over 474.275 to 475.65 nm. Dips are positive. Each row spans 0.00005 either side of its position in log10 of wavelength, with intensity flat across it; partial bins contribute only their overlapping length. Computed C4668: 0.75 nm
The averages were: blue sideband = 8.97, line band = 8.23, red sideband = 9.07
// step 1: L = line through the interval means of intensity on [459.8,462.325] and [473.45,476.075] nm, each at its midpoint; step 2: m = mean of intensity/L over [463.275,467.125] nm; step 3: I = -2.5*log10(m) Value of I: 0.12 mag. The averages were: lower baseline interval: 8.93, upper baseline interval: 9.08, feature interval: 8.03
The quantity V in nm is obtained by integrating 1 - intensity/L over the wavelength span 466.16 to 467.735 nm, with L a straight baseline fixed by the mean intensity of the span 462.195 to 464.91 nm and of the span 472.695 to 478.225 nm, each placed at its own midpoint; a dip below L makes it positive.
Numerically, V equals 0.06 nm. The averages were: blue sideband 8.01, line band 7.91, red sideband 8.85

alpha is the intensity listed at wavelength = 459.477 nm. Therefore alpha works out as 9.041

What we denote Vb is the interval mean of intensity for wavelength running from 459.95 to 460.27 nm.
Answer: 9.15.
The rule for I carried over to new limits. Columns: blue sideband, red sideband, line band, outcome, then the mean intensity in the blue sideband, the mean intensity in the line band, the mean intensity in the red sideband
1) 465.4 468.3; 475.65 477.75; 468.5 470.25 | -0.05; 8.31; 8.8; 8.83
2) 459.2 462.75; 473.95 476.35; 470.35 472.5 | 0.13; 8.94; 8.07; 9.1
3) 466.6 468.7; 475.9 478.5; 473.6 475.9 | -0.05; 8.38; 9.08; 8.81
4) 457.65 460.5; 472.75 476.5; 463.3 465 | 0.18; 8.95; 7.57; 8.86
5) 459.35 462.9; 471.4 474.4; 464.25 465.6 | 0.11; 8.95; 7.96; 8.49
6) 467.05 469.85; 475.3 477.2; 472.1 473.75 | 0.04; 8.65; 8.34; 8.64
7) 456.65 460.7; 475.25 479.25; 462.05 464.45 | 0.11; 9.07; 8.19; 8.84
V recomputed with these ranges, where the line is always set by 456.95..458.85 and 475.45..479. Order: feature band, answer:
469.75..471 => 0.152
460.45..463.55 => 0.034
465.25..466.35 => 0.033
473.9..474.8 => -0.037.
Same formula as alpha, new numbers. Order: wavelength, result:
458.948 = 10.14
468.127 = 8.975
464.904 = 8.277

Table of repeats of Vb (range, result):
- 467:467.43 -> 8.16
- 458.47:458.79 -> 8.6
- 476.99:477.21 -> 9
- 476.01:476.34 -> 8.82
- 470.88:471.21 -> 8.38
